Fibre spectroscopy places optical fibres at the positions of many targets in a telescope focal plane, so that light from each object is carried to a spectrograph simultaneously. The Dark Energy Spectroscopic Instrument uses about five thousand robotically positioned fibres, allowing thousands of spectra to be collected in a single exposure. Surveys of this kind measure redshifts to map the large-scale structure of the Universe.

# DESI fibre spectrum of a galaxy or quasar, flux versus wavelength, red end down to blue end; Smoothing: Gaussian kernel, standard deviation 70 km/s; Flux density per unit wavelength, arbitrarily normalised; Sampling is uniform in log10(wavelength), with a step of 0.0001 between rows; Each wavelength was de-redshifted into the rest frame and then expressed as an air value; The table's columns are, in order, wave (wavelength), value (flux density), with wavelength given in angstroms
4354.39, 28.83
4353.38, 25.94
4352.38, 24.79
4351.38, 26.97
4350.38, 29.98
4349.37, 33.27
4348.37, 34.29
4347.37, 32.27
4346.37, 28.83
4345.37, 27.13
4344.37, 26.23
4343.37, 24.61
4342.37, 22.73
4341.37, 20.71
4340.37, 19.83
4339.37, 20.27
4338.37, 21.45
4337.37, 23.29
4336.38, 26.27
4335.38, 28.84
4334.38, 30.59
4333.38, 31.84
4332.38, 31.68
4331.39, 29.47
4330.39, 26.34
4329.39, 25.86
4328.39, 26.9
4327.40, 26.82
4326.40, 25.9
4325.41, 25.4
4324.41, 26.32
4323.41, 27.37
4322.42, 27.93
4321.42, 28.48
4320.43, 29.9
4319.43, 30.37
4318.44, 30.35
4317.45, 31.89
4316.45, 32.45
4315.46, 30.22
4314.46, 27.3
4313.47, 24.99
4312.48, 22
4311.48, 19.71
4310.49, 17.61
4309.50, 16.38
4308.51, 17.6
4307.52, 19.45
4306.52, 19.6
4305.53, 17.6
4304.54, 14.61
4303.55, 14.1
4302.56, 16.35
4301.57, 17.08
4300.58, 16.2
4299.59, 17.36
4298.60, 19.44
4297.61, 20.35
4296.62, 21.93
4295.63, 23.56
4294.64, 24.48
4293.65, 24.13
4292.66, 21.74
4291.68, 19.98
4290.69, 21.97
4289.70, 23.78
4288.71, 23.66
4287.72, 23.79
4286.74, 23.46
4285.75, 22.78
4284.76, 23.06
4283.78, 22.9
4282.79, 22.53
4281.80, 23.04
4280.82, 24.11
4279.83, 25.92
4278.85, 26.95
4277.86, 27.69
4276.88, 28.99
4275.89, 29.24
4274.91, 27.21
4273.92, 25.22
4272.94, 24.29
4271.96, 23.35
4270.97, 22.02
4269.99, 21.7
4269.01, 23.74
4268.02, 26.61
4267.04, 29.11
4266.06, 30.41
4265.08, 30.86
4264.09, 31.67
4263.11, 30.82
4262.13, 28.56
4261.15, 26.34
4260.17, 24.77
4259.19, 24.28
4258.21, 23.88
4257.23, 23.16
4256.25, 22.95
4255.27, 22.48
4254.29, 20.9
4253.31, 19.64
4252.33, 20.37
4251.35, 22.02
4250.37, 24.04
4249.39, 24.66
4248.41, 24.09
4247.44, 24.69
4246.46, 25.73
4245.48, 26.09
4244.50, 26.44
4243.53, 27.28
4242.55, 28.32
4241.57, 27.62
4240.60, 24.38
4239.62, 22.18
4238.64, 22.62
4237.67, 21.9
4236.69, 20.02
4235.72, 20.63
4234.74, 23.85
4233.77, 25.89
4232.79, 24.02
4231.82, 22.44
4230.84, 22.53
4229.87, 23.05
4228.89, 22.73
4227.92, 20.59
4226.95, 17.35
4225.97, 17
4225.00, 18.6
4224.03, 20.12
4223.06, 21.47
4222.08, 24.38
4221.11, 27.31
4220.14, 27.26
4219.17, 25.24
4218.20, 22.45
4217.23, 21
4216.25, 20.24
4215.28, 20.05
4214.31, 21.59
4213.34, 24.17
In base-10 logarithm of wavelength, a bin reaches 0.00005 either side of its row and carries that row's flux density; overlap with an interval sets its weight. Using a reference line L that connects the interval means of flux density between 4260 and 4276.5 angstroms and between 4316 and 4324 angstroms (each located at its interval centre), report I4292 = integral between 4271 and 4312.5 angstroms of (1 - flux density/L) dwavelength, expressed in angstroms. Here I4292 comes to 9.3 angstroms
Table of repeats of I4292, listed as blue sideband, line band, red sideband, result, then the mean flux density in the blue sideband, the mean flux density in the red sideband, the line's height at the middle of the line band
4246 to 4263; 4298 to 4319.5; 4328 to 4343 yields 3.3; 23.8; 25.7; 25.1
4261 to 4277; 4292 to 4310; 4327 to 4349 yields 5.3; 27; 26.7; 26.9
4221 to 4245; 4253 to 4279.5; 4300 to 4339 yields -2.7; 22.8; 24.5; 23.5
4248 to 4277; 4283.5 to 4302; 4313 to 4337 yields 3.5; 25.2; 28.5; 26.8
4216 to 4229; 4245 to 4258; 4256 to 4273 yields 0.8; 21.8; 26.1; 24.8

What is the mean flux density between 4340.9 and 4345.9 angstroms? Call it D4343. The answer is 24.3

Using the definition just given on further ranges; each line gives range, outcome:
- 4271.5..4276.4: 25.9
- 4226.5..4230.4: 21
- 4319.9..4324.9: 28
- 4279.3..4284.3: 23.7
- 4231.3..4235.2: 24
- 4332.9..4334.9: 31.1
